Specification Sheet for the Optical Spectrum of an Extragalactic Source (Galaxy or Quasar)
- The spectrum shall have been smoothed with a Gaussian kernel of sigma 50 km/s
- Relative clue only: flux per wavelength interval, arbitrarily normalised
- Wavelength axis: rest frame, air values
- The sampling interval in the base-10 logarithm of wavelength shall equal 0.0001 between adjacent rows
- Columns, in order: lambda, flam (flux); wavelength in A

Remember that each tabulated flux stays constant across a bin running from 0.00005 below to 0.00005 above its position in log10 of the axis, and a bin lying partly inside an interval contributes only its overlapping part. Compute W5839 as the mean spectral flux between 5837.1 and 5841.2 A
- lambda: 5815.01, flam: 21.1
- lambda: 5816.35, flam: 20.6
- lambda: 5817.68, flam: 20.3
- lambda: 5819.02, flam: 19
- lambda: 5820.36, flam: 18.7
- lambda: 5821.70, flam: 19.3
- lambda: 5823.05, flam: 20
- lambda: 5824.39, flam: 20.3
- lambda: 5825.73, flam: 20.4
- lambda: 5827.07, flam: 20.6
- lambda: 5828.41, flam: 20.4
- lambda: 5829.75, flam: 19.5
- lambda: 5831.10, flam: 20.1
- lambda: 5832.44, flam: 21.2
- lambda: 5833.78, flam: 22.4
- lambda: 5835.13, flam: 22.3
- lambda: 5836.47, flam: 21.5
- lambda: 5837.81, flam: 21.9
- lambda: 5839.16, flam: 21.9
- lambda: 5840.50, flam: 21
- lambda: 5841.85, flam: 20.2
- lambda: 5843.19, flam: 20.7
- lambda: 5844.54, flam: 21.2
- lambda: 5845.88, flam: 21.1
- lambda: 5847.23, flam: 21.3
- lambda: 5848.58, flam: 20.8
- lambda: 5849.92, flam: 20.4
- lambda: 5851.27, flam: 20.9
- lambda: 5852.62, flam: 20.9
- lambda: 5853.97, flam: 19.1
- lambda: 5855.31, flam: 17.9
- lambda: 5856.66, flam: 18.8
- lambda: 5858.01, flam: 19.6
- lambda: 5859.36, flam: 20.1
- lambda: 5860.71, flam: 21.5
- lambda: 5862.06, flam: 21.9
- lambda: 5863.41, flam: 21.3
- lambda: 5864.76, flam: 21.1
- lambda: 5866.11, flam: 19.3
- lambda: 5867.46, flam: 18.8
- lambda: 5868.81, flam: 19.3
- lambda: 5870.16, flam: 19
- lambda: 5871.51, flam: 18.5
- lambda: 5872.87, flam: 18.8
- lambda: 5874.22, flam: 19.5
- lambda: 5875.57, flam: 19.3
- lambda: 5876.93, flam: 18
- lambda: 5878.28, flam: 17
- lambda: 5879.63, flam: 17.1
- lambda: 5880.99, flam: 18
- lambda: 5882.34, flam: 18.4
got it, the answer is 21.6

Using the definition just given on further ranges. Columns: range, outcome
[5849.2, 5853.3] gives 20.7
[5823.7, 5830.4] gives 20.3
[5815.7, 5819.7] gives 20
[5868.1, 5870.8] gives 19.2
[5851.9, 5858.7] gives 19.3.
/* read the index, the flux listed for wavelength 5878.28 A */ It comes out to 17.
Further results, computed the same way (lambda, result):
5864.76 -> 21.1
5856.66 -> 18.8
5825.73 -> 20.4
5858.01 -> 19.6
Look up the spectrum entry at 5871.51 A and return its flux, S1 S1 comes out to 18.5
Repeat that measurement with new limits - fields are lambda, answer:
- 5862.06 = 21.9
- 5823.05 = 20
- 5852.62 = 20.9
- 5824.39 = 20.3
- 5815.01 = 21.1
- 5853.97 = 19.1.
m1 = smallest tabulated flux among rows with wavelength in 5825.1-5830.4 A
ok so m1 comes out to 19.5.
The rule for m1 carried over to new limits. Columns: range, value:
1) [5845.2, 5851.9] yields 20.4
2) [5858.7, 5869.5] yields 18.8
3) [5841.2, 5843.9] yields 20.2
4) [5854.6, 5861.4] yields 17.9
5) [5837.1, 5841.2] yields 21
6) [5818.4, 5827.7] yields 18.7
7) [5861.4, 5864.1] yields 21.3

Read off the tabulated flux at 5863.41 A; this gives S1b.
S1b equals 21.3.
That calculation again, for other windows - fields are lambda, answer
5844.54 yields 21.2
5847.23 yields 21.3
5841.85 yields 20.2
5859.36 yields 20.1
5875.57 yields 19.3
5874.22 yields 19.5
